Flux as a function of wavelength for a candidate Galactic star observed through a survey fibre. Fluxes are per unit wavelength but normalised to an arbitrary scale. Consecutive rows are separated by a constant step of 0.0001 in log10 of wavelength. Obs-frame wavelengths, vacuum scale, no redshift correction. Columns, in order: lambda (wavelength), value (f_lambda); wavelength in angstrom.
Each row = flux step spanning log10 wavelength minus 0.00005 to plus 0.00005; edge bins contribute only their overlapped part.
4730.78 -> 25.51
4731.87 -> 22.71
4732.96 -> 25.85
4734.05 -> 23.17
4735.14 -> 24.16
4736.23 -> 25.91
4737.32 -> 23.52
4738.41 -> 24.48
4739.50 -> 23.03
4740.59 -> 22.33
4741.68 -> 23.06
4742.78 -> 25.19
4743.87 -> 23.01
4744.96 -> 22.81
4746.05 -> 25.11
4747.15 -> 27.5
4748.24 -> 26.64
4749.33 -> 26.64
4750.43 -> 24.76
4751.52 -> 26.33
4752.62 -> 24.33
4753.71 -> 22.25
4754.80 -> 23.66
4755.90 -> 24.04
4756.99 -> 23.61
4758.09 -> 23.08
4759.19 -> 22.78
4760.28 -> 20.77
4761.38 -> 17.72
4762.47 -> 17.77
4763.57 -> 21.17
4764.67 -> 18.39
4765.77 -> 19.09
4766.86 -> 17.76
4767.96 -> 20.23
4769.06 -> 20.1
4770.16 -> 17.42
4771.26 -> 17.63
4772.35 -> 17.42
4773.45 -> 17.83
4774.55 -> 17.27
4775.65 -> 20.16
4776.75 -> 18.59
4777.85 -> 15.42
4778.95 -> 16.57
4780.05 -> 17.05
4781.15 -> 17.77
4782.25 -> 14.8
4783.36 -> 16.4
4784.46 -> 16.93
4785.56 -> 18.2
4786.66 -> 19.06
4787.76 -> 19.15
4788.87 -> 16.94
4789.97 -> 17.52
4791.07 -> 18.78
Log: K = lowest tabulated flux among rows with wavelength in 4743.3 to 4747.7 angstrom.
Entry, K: 22.81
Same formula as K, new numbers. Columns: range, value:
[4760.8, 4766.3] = 17.72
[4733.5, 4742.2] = 22.33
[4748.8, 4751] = 24.76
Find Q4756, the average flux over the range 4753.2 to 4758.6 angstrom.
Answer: 23.3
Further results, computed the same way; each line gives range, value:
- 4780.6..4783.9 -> 16.3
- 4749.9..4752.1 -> 25.5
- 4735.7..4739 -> 24.6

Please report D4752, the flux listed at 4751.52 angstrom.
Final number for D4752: 26.33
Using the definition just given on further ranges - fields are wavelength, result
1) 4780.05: 17.05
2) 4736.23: 25.91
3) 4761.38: 17.72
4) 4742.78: 25.19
